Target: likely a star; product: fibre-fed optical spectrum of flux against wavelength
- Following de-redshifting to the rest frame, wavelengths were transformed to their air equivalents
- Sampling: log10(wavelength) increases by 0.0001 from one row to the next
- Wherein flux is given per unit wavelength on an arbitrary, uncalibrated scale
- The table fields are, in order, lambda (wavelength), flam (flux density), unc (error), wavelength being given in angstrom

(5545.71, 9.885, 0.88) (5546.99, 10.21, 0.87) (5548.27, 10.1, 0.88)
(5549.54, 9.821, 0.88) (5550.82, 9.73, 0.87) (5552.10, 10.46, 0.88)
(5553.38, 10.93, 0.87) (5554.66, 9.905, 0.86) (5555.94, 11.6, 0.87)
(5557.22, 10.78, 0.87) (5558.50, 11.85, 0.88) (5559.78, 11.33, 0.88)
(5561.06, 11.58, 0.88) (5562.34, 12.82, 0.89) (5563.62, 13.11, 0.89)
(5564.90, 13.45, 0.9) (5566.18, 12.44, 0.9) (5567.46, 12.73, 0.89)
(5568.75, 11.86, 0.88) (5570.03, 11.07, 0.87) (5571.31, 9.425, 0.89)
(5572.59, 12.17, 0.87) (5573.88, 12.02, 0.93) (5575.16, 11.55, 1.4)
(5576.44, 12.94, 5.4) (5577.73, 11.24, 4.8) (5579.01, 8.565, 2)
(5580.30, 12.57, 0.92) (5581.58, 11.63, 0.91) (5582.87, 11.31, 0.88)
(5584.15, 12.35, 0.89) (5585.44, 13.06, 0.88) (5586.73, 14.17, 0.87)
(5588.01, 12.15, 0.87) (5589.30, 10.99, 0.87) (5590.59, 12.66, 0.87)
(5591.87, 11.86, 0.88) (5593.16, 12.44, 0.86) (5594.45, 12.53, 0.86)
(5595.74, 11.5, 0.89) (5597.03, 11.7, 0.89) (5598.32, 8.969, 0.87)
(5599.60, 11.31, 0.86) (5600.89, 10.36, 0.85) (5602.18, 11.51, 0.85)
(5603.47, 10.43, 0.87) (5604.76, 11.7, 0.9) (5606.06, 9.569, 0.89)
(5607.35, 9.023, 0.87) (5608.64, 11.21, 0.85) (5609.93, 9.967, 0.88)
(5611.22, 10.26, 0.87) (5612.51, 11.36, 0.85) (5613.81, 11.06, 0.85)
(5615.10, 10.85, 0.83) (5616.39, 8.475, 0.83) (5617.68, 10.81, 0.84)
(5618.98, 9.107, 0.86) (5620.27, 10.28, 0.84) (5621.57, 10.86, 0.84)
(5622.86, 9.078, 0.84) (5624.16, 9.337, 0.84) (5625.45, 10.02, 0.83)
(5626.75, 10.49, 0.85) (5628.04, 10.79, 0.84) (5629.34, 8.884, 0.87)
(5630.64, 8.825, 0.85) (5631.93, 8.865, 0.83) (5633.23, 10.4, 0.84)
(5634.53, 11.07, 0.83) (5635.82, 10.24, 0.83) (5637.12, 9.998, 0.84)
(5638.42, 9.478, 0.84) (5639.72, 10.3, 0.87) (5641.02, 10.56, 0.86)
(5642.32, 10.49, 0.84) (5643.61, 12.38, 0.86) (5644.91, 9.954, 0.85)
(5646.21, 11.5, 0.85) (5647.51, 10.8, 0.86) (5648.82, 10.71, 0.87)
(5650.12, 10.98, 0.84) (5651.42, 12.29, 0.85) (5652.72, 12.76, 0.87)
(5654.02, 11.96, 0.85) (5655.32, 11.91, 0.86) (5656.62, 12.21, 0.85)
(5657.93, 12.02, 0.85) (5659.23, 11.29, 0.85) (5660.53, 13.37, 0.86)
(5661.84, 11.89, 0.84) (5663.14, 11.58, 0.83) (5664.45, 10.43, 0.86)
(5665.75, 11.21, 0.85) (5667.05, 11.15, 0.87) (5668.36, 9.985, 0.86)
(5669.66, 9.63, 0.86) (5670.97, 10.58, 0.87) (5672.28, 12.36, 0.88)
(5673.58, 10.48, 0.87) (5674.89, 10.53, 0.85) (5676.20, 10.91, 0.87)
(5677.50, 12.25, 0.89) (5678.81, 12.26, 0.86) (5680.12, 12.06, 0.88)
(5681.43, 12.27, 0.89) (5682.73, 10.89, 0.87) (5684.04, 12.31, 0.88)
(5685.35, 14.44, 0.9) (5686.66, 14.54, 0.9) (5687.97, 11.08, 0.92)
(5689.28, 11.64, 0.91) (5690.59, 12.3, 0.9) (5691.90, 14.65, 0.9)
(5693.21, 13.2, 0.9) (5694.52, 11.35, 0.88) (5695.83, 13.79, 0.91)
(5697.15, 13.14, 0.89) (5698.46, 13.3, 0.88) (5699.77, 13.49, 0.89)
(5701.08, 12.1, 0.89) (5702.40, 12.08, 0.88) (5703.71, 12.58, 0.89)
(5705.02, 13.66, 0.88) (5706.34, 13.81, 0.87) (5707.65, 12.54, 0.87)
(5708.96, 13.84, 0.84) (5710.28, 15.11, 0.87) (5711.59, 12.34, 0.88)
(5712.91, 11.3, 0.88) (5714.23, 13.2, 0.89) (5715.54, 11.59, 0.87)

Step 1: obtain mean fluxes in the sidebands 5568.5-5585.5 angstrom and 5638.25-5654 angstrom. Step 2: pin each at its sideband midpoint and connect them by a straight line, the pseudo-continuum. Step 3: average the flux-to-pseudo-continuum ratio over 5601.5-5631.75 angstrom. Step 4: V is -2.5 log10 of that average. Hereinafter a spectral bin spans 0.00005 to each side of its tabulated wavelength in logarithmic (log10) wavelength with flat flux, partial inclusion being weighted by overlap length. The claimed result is 0.114 mag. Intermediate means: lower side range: 11.5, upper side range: 11.1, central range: 10.1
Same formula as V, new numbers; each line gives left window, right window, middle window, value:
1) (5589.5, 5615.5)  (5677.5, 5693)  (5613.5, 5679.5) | 0.10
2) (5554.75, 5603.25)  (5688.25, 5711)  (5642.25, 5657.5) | 0.09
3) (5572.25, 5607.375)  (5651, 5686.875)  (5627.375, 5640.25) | 0.18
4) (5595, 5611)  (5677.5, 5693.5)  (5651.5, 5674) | 0.05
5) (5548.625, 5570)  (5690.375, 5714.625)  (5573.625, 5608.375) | 0.03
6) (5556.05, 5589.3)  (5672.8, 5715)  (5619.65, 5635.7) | 0.23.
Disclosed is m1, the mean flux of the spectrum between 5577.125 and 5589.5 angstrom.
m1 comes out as 11.8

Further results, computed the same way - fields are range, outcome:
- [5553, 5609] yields 11.6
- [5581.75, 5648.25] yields 10.7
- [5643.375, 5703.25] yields 11.9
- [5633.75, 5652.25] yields 10.8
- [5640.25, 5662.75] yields 11.6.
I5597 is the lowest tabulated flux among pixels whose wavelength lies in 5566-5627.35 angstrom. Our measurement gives 8.475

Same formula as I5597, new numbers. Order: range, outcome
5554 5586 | 8.565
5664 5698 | 9.63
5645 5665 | 10.43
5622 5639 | 8.825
